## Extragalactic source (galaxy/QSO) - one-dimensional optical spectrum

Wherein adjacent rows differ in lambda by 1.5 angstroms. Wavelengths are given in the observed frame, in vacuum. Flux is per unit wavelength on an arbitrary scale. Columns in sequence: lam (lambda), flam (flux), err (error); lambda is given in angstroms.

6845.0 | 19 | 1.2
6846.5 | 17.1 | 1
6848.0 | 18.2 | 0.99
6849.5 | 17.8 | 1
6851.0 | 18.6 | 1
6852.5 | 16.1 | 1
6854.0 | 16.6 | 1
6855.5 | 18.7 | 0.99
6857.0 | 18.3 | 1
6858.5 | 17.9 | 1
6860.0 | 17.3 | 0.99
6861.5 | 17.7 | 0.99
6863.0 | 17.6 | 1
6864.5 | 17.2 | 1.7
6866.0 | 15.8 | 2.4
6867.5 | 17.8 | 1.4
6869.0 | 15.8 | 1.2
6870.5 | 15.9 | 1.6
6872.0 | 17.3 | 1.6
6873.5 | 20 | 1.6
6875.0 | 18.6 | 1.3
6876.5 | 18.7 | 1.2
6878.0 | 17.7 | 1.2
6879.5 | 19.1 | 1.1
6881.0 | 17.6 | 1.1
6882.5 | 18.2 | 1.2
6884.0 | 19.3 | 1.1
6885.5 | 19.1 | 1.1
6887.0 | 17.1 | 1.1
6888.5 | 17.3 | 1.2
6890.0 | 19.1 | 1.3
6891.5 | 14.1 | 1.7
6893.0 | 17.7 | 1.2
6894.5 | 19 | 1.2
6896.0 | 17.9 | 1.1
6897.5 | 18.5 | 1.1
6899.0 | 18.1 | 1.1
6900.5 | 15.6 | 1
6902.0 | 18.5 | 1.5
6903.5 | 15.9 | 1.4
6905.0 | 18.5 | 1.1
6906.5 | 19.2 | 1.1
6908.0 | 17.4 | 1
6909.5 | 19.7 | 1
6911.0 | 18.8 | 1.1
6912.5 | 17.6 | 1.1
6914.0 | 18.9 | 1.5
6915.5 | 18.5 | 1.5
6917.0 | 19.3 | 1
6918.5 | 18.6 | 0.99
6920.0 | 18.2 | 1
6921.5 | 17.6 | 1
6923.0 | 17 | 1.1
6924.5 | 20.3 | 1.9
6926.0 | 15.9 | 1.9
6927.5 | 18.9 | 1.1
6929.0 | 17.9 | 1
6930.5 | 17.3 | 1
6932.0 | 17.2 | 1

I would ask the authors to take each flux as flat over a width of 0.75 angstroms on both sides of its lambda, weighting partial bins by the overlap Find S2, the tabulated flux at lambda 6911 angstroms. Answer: 18.8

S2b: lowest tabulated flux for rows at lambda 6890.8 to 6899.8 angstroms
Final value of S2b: 14.1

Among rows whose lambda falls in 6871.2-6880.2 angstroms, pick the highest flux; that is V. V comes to 20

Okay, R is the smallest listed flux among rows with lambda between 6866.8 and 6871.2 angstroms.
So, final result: 15.8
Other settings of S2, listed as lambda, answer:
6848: 18.2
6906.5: 19.2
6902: 18.5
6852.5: 16.1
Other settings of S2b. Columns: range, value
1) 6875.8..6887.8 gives 17.1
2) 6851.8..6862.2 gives 16.1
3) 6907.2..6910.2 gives 17.4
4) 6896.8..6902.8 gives 15.6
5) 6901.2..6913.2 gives 15.9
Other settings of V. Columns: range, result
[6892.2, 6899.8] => 19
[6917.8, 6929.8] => 20.3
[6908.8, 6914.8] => 19.7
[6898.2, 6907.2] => 19.2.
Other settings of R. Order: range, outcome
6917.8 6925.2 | 17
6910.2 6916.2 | 17.6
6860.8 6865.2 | 17.2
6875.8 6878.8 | 17.7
